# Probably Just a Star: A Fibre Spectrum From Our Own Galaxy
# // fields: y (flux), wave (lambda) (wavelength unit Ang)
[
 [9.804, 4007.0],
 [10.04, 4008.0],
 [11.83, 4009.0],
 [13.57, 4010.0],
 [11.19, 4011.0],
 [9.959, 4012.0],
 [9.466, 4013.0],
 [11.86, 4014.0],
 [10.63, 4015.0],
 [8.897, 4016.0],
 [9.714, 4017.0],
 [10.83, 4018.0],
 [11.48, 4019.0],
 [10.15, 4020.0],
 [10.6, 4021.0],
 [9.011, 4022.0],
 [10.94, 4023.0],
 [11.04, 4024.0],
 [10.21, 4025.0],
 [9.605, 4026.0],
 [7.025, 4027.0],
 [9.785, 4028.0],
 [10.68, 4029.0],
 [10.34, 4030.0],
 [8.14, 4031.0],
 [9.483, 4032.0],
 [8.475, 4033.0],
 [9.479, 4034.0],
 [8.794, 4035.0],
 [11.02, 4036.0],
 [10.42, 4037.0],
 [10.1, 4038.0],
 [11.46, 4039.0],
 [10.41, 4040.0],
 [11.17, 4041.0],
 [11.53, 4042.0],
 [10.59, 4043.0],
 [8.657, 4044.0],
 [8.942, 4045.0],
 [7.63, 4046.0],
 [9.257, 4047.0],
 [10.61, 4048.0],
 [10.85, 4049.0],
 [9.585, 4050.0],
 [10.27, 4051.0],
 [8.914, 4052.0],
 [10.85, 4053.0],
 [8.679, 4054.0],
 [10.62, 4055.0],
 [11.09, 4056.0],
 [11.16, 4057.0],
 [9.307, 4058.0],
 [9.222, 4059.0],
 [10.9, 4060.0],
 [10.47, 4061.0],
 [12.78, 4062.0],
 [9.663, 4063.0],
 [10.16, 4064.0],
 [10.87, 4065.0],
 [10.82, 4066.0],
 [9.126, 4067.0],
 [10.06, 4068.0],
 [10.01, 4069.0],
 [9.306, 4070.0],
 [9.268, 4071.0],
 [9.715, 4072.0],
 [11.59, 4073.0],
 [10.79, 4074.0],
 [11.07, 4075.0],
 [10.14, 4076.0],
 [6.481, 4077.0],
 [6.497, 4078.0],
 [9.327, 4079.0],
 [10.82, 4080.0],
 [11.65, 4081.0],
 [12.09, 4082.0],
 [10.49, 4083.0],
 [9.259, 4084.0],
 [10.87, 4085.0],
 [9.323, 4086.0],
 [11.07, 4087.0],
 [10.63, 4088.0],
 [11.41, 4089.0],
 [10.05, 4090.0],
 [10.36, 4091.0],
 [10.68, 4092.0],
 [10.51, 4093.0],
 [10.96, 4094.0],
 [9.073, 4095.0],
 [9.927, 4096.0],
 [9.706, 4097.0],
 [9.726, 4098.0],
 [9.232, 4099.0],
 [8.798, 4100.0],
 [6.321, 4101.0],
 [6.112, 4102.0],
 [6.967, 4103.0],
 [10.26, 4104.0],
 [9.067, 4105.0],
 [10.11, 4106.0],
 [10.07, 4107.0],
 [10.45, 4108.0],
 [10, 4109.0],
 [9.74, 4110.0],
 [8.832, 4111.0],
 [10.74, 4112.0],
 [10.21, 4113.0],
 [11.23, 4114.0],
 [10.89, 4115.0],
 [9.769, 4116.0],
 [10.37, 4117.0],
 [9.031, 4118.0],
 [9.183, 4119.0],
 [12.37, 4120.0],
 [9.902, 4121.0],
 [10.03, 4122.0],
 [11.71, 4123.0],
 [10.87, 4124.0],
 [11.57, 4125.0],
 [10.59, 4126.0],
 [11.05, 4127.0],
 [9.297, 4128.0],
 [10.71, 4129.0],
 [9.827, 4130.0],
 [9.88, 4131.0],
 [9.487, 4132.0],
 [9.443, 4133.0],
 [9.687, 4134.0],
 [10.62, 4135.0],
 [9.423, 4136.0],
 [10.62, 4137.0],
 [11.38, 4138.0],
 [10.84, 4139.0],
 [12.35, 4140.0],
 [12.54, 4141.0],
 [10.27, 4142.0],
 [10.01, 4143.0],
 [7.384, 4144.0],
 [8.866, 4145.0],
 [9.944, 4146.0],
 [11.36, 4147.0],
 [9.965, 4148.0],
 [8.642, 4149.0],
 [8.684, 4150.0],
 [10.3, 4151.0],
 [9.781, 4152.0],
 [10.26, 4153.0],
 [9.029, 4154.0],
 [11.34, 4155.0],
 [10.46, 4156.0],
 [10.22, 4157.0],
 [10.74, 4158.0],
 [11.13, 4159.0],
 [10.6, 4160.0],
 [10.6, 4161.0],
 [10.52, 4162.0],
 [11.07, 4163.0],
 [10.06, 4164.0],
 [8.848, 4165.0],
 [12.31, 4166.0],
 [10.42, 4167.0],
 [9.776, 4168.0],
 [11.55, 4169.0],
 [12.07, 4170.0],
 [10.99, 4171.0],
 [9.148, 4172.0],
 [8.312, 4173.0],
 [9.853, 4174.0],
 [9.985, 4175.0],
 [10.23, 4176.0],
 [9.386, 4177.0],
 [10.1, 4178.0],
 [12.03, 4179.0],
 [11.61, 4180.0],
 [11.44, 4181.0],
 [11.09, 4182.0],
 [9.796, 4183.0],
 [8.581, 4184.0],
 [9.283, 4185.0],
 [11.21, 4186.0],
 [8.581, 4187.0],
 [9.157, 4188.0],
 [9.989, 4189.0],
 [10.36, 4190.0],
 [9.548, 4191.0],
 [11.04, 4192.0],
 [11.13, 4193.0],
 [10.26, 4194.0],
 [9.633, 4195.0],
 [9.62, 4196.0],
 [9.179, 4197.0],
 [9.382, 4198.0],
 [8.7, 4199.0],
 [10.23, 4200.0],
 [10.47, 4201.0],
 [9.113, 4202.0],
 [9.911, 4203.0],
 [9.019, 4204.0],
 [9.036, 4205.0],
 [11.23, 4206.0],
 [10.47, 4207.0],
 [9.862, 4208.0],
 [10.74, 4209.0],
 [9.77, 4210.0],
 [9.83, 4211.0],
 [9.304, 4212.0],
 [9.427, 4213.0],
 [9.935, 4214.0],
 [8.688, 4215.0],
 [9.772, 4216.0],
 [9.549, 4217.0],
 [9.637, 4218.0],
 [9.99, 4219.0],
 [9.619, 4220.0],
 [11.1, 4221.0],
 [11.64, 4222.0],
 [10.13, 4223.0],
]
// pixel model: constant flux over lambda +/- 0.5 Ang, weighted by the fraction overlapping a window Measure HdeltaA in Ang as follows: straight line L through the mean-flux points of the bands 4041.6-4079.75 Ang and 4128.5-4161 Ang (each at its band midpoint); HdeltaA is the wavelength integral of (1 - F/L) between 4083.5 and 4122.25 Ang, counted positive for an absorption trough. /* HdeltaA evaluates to 0.9 Ang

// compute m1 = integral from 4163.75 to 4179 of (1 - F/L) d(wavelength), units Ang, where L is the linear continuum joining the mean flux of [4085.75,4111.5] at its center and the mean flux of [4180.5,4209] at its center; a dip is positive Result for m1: -0.7 Ang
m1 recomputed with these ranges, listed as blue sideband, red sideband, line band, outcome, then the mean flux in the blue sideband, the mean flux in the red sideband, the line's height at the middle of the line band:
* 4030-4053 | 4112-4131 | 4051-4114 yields 1.5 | 9.84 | 10.5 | 10.2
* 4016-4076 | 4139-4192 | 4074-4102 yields 0.9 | 10.1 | 10.2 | 10.1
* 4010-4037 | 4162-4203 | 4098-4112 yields 1.5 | 10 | 10.1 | 10.1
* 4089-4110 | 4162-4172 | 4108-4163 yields -0.9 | 9.47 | 10.7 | 10.1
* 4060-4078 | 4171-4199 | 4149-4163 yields -0.3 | 10.1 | 9.99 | 10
